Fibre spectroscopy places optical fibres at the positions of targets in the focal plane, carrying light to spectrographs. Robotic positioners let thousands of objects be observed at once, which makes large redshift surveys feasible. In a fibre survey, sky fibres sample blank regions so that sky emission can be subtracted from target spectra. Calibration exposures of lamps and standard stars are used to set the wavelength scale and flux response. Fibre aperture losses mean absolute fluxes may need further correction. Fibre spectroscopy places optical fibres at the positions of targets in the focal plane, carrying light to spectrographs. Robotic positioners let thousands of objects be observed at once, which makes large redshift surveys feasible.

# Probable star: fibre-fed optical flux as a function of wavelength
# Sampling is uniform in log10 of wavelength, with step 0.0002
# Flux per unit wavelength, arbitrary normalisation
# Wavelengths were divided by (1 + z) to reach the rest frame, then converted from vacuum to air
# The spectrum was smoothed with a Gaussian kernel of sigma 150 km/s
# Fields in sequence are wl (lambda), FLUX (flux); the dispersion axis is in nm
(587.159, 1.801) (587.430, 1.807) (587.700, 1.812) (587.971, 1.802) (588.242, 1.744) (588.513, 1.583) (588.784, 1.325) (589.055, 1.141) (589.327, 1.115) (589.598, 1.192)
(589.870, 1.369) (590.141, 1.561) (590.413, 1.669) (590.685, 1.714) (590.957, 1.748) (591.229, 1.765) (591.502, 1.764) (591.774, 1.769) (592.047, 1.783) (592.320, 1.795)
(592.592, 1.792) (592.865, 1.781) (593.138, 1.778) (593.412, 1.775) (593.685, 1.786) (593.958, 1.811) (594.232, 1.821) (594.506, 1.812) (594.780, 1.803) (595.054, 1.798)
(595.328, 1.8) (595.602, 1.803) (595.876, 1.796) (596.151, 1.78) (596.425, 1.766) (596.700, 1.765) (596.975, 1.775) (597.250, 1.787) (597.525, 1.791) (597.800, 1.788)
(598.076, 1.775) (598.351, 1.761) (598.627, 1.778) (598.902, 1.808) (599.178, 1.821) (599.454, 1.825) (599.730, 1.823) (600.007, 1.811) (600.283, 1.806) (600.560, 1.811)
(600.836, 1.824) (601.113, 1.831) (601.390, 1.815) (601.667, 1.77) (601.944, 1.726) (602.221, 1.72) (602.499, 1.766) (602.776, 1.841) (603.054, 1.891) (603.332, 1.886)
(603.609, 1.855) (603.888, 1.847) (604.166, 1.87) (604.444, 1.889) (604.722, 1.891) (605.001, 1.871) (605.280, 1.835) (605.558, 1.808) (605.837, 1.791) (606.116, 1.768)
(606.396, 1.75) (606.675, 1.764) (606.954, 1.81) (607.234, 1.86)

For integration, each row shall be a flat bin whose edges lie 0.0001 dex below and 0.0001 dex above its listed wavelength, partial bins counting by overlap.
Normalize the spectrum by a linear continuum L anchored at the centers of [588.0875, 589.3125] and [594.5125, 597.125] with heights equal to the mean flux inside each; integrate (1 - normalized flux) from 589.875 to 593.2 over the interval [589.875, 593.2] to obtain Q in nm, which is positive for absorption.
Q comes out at -0.34 nm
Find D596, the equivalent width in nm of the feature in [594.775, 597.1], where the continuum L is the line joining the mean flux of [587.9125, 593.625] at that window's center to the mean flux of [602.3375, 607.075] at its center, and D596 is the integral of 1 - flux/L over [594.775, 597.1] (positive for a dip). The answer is -0.12 nm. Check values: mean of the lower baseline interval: 1.62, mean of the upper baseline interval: 1.83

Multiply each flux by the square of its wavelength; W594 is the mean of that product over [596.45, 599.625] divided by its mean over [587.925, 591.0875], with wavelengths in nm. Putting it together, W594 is 1.24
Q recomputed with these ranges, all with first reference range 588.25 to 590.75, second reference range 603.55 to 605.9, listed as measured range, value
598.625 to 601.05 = -0.145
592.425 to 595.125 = -0.451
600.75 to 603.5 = -0.045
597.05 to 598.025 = -0.083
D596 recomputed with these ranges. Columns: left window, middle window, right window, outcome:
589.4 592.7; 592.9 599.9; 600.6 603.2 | -0.286 nm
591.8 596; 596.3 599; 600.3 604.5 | 0.041 nm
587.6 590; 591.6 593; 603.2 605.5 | -0.219 nm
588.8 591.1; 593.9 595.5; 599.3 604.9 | -0.222 nm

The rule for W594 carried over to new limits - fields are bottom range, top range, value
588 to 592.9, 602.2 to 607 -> 1.20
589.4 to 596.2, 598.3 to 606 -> 1.09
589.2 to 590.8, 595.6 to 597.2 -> 1.27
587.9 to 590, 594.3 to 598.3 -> 1.31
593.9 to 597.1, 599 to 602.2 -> 1.02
